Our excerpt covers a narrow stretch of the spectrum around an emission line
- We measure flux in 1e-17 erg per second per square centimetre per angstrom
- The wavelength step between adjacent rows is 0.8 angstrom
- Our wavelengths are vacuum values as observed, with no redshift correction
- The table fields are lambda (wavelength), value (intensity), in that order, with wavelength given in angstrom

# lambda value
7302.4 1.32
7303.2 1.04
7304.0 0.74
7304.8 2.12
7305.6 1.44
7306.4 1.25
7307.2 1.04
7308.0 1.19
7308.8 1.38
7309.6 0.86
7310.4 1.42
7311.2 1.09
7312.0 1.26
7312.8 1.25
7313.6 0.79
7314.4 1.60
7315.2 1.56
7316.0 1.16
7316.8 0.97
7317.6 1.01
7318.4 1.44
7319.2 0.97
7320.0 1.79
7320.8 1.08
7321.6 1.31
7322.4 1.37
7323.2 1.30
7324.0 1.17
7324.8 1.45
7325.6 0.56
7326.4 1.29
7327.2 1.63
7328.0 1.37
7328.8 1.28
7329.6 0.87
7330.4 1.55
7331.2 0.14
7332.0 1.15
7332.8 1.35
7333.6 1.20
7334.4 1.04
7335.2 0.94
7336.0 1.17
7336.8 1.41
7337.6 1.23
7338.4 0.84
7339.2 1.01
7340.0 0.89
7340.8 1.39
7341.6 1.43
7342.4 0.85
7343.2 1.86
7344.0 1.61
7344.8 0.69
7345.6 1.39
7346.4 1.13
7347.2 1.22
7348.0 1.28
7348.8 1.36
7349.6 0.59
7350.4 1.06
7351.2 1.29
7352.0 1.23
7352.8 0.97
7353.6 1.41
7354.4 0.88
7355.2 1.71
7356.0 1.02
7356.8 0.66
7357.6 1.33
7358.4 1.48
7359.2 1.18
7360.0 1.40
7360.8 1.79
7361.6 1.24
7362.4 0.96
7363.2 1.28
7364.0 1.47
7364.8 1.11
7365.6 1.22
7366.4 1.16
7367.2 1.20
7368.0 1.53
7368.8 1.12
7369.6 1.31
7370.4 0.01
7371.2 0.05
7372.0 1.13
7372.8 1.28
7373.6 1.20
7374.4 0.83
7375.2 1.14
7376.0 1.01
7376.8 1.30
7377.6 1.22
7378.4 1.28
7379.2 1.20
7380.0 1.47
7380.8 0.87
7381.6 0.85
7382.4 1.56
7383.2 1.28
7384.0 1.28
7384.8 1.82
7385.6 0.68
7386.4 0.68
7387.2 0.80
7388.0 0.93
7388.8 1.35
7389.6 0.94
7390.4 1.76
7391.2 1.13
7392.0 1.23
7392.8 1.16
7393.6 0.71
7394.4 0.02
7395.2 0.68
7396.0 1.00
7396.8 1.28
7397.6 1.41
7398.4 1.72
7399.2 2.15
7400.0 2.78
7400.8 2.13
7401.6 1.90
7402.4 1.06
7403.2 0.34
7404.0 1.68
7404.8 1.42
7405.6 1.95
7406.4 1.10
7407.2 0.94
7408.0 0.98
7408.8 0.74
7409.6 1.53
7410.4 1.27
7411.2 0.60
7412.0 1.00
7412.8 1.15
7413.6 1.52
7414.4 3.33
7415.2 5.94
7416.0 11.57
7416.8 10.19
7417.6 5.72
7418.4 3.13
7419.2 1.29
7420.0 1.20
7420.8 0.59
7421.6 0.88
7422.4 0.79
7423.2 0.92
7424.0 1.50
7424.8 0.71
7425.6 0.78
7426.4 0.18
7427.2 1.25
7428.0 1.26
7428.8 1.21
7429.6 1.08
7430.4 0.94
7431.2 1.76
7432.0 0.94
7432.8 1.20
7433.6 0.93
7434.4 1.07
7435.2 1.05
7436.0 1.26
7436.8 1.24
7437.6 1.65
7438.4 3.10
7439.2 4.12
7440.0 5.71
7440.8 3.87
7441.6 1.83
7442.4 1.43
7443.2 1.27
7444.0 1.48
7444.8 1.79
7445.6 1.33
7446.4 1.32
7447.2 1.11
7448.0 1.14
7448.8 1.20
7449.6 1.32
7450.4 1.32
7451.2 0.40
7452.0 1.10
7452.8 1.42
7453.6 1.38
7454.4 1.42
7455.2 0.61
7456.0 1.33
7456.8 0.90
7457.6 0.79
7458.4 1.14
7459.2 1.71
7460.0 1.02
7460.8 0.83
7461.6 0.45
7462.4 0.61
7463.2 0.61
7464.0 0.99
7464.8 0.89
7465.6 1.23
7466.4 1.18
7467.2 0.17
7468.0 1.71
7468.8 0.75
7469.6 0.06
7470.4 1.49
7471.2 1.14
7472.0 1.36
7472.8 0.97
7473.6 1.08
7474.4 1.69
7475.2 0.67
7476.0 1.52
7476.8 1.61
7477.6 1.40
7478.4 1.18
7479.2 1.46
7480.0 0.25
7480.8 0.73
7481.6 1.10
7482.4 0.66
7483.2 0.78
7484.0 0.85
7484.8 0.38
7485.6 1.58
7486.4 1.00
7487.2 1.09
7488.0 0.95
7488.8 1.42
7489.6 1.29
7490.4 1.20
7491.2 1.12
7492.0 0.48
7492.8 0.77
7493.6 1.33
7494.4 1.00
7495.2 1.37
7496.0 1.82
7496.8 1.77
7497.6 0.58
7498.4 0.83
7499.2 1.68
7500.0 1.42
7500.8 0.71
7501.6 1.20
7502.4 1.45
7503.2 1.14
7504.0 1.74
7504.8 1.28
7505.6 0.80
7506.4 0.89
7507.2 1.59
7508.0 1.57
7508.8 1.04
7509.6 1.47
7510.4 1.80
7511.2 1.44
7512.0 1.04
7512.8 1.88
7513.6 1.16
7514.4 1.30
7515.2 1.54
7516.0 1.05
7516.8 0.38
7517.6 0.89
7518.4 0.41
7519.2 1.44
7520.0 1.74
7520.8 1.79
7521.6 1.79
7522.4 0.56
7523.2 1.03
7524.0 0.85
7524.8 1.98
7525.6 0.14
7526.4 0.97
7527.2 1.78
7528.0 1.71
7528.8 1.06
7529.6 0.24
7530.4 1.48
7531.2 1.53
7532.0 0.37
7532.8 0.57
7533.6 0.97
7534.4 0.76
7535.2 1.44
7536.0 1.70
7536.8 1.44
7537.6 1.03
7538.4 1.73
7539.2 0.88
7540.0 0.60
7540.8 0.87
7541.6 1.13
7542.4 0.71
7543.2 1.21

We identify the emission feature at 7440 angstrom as [N II] 6583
